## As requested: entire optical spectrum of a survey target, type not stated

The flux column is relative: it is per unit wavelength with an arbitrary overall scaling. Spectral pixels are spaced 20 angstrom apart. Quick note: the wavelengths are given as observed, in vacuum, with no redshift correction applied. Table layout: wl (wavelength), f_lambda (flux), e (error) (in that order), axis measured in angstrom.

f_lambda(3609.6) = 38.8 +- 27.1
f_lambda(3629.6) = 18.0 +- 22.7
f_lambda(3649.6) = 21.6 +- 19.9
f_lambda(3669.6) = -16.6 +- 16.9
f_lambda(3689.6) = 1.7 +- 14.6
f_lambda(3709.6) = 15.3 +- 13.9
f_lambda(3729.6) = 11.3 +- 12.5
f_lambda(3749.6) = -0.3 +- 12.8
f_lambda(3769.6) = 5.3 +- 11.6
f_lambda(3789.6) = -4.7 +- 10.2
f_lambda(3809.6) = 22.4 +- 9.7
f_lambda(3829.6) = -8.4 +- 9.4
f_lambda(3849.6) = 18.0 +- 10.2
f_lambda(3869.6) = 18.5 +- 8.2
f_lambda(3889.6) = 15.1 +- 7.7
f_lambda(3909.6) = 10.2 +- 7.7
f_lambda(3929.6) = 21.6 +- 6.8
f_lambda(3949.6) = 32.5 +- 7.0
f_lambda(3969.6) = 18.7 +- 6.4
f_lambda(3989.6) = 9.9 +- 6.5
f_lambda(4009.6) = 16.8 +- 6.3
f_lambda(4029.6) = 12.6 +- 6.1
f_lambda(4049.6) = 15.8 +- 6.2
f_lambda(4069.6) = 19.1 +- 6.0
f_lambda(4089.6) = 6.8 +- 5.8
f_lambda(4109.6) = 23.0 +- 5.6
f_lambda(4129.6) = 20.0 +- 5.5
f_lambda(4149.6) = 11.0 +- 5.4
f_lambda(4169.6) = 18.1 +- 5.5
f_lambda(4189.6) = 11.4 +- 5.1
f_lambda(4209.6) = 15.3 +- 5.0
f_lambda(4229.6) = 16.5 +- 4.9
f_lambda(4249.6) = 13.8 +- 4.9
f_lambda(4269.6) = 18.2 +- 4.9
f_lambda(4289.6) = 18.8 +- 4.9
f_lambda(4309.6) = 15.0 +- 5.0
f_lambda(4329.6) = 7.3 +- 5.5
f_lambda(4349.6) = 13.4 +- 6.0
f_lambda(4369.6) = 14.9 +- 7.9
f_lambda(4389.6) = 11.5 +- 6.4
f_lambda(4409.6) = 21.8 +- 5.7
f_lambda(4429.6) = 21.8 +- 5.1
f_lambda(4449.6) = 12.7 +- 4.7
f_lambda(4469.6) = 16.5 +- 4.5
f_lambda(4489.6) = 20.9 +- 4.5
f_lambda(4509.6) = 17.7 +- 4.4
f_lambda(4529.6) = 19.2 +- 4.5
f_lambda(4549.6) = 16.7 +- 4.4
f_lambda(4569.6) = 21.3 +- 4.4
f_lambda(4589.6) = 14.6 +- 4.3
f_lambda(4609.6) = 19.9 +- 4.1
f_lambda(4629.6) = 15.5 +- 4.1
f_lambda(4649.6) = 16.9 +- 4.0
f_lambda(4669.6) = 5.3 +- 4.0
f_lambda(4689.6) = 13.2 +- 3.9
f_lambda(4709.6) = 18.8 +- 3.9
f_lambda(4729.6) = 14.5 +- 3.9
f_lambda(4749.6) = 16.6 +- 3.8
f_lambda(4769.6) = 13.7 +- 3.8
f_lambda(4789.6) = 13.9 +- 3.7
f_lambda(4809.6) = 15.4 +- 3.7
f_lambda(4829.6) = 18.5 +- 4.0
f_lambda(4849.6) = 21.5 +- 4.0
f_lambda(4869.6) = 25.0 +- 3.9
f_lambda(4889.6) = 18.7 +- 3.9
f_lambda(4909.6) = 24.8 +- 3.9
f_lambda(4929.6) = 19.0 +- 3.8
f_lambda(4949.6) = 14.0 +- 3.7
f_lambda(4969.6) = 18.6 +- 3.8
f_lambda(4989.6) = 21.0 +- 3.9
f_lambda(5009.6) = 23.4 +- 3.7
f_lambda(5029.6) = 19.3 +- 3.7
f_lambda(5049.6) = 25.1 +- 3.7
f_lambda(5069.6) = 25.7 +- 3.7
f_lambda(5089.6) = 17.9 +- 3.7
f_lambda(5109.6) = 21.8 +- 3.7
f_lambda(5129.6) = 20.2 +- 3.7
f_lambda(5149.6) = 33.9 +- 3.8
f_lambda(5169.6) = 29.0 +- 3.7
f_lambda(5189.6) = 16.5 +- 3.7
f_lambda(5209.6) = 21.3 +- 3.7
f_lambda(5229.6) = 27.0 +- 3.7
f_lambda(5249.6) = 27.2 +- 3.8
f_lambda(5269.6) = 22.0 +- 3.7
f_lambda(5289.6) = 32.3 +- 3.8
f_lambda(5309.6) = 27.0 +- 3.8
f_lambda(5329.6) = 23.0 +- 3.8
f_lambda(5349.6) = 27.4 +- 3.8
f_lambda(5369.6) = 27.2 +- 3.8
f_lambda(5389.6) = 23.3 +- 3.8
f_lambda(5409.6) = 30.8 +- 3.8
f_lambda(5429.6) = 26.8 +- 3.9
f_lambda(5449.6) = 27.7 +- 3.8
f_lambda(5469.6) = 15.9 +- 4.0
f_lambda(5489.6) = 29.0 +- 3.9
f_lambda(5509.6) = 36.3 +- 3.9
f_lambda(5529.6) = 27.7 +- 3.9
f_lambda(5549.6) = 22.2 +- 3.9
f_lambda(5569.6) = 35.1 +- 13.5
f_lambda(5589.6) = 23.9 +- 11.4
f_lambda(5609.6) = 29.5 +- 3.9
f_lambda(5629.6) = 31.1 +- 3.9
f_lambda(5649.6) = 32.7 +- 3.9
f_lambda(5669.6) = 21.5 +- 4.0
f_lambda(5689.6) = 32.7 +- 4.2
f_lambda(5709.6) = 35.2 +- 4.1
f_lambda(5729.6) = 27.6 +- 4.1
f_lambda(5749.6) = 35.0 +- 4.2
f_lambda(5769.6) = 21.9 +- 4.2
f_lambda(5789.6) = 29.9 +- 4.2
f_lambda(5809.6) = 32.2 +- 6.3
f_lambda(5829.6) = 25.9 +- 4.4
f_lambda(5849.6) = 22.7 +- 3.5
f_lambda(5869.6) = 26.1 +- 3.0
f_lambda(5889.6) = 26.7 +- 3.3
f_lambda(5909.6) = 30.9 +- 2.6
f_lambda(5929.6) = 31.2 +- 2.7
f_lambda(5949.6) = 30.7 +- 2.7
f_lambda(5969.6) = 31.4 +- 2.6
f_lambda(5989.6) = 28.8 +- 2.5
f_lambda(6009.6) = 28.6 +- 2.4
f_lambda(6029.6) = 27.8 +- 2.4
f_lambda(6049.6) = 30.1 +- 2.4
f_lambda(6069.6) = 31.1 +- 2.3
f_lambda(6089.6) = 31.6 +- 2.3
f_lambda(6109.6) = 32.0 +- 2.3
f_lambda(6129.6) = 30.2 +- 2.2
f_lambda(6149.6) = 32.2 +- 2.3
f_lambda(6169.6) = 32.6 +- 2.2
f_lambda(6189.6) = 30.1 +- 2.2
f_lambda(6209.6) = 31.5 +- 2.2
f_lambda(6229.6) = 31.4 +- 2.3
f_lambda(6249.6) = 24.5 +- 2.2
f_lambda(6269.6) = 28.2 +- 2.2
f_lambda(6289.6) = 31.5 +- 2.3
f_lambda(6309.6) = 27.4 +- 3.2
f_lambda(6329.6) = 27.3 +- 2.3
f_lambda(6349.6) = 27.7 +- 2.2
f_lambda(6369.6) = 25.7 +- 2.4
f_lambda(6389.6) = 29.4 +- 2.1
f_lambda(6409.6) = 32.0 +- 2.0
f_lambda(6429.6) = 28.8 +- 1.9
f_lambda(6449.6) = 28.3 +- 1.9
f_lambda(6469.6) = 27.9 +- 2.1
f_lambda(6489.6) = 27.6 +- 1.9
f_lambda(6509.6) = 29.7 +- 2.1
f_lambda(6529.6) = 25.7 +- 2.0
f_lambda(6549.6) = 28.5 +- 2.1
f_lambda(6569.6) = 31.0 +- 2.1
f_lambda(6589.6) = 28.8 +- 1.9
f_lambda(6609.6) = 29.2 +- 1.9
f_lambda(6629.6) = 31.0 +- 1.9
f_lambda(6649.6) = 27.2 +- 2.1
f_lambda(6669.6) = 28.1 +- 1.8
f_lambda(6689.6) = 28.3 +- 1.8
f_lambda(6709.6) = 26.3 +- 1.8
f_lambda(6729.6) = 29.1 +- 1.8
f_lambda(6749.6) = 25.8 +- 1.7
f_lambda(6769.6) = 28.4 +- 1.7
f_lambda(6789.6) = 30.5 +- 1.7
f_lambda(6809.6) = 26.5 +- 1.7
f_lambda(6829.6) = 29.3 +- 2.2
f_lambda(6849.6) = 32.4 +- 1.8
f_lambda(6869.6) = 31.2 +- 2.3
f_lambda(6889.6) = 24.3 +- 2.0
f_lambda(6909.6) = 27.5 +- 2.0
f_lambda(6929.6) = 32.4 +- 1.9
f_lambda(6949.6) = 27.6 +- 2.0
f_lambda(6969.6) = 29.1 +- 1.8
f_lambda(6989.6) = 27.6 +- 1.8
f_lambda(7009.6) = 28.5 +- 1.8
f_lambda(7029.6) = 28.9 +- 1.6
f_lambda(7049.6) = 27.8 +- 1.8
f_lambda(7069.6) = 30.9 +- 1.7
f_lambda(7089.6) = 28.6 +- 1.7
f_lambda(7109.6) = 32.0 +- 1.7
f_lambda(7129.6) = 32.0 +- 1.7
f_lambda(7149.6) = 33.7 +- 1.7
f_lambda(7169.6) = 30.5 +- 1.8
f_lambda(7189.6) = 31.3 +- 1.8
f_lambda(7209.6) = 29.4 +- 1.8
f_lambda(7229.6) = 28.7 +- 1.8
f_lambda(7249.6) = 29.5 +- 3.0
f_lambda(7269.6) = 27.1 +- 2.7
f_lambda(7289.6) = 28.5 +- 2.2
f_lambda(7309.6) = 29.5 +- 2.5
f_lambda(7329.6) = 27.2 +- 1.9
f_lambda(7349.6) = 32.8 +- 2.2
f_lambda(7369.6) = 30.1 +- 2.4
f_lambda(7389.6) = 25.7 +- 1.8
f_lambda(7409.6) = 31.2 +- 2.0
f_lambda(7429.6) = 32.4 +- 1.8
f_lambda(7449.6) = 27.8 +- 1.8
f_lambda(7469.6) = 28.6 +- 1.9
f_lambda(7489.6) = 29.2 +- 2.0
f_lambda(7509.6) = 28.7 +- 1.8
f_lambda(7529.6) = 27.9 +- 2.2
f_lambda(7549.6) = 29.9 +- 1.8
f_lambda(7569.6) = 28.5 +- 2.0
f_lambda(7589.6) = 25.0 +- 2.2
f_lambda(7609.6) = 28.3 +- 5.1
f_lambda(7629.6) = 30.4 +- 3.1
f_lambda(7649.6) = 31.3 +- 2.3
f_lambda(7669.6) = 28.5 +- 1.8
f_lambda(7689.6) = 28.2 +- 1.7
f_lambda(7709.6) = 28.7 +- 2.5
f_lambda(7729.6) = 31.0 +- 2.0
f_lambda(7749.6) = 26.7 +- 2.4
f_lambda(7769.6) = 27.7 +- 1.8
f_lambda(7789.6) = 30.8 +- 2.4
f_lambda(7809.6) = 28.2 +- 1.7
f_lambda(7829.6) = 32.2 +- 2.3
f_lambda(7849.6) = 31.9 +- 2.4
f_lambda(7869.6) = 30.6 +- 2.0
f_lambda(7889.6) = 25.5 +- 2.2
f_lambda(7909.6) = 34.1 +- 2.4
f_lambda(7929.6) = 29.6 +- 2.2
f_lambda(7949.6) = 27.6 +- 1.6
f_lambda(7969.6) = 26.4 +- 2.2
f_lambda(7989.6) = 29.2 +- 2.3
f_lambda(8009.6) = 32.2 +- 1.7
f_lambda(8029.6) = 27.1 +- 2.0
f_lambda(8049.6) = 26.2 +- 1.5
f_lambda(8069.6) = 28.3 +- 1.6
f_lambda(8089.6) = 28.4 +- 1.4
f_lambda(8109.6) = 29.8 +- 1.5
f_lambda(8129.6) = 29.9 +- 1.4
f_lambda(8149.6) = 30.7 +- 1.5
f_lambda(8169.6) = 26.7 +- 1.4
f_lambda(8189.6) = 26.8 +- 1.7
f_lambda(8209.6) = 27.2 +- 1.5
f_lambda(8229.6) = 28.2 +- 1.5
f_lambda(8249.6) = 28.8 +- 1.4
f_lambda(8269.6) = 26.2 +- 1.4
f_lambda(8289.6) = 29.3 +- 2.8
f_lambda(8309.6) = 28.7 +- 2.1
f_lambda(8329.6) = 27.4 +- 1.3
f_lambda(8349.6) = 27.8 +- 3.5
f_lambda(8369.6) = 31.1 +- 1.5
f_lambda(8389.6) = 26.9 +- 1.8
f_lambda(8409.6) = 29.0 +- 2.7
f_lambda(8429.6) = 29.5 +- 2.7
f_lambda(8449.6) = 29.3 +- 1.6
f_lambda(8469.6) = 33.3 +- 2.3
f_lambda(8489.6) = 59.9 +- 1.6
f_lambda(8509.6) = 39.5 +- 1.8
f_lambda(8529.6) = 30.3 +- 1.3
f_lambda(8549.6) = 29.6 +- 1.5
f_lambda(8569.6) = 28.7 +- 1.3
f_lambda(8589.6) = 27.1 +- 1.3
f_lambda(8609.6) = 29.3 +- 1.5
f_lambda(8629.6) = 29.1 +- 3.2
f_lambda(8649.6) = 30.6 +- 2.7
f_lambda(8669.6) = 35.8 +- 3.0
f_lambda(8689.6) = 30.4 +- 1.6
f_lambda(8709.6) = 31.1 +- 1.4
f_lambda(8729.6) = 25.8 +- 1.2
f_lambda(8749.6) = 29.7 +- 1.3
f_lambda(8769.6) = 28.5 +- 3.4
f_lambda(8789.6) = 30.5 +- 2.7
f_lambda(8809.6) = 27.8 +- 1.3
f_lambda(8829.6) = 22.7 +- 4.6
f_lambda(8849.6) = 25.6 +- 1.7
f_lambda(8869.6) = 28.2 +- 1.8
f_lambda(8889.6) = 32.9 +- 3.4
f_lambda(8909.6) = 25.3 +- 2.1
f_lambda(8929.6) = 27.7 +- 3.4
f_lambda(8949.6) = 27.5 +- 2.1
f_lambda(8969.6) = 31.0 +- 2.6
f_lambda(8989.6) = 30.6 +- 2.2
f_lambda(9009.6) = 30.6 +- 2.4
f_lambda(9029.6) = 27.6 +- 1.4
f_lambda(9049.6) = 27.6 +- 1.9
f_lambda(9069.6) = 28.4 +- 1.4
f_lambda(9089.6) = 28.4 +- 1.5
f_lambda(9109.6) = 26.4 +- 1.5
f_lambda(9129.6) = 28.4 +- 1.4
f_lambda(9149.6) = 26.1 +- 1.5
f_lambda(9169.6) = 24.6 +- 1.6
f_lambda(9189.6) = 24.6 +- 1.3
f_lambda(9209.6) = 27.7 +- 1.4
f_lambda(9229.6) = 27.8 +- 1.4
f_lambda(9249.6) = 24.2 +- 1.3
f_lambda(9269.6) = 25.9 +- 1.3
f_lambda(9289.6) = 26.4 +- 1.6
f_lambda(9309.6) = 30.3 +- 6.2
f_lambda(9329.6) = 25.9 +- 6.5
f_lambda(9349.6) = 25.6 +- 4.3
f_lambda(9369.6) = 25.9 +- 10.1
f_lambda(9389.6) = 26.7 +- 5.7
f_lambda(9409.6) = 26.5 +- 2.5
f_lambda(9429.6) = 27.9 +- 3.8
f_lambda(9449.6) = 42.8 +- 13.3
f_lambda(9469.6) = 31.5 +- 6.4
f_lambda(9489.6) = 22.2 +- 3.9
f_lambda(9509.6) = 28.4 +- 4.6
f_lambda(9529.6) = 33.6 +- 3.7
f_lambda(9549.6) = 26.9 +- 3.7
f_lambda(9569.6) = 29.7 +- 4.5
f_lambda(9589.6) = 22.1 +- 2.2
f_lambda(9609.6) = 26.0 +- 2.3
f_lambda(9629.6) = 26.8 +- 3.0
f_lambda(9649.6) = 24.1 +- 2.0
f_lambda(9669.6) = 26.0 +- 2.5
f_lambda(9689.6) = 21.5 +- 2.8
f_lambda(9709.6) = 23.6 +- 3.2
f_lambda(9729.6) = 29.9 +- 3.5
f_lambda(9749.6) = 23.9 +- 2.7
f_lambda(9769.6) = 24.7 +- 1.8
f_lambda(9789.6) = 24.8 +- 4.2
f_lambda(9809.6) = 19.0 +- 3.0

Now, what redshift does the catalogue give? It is 0.29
